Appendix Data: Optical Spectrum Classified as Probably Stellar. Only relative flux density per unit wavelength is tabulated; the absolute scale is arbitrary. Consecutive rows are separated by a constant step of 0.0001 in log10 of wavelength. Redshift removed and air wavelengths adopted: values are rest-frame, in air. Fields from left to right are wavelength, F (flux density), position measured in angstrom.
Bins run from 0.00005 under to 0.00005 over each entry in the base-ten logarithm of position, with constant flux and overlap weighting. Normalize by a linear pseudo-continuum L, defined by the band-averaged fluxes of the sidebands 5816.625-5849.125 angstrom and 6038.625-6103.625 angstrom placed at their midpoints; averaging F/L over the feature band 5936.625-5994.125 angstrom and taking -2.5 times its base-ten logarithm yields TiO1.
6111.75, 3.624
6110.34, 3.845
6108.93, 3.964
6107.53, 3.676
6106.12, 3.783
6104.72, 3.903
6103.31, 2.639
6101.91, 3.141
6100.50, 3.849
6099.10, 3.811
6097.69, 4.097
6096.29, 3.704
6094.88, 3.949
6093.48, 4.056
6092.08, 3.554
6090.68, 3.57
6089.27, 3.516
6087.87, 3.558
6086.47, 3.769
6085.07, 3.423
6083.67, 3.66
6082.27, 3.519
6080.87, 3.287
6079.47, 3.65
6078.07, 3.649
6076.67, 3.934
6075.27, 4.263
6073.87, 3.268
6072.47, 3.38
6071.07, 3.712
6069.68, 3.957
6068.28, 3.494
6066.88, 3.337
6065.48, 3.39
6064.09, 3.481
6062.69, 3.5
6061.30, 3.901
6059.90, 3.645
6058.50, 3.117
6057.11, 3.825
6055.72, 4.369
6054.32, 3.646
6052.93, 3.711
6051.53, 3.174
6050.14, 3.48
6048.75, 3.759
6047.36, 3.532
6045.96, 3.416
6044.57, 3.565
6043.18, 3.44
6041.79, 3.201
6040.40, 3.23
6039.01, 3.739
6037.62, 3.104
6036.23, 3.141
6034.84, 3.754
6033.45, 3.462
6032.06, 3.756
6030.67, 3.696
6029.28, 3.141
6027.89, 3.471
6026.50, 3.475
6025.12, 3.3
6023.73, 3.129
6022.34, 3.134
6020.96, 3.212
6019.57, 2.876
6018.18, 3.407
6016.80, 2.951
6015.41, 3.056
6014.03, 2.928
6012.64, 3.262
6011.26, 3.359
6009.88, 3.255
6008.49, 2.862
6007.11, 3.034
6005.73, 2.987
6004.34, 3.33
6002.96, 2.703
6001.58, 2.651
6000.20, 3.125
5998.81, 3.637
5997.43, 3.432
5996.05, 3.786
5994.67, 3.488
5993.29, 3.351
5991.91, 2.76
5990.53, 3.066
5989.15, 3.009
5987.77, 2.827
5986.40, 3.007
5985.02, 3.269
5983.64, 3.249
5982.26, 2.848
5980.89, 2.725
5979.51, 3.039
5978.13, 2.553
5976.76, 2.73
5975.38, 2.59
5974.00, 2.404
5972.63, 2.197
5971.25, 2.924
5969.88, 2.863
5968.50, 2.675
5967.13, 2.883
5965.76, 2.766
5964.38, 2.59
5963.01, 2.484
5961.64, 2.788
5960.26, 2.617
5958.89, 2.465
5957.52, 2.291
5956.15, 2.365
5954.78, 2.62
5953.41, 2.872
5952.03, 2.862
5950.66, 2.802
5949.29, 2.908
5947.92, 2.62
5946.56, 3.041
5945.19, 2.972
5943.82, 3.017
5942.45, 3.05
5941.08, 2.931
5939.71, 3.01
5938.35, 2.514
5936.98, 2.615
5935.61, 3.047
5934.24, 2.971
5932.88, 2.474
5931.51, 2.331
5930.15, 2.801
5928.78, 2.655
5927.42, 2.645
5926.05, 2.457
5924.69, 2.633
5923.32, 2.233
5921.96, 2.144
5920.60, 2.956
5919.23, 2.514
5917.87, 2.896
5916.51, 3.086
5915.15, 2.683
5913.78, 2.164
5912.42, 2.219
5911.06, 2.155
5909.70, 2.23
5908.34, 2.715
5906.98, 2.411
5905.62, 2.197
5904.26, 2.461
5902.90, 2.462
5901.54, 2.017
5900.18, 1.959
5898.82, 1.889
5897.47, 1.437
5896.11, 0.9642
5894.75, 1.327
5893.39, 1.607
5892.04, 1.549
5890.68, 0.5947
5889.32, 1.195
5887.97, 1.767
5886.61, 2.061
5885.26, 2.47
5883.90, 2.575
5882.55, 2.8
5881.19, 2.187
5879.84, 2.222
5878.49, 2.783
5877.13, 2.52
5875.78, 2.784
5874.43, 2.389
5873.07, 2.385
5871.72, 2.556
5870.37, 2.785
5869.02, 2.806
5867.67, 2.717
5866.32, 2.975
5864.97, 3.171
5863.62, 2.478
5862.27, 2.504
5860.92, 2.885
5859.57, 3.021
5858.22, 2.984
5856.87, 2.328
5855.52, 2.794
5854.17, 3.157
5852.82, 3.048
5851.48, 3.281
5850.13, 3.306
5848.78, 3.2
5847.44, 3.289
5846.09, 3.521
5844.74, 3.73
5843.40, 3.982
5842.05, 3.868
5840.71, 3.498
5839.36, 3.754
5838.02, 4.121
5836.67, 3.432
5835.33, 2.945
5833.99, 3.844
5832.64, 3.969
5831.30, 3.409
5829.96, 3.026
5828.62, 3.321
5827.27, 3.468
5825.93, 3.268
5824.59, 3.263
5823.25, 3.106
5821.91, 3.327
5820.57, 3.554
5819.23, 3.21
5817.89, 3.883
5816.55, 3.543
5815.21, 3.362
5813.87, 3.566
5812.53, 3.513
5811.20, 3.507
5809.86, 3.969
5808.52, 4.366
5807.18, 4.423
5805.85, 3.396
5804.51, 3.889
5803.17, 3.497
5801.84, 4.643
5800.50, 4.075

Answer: 0.26 mag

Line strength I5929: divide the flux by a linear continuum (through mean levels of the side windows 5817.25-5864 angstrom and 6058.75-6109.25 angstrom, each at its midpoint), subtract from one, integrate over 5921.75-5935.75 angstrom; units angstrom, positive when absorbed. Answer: 3.5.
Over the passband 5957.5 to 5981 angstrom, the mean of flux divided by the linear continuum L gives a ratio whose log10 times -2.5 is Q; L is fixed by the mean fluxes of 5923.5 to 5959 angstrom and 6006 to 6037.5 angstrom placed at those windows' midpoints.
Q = 0.10 mag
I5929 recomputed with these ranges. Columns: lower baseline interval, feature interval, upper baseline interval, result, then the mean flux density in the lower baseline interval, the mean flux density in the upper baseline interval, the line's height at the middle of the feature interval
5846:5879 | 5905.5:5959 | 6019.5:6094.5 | 7.8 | 2.85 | 3.53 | 3.1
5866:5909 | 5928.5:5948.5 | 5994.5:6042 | -1.7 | 2.17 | 3.26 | 2.59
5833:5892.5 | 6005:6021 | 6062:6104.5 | 1.3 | 2.83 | 3.61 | 3.36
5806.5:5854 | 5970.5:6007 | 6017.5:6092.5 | 5.5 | 3.54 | 3.51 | 3.52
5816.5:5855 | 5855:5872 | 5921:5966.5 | 2.5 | 3.46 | 2.69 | 3.26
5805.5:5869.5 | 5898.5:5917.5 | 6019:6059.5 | 5.8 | 3.36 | 3.45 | 3.39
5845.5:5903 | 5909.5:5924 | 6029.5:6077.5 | 1.1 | 2.43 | 3.57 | 2.7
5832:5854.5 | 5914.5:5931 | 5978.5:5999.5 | 3.4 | 3.53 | 3.16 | 3.33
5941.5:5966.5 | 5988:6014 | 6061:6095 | -0.8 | 2.73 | 3.62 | 3.07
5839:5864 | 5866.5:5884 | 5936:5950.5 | 2.9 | 3.19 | 2.87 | 3.11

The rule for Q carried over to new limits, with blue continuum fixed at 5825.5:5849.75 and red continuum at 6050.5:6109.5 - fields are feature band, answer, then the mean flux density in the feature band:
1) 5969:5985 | 0.29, 2.76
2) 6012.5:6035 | 0.10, 3.28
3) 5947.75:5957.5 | 0.31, 2.7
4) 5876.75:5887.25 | 0.40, 2.45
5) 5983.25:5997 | 0.13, 3.19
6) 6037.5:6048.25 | 0.06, 3.43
